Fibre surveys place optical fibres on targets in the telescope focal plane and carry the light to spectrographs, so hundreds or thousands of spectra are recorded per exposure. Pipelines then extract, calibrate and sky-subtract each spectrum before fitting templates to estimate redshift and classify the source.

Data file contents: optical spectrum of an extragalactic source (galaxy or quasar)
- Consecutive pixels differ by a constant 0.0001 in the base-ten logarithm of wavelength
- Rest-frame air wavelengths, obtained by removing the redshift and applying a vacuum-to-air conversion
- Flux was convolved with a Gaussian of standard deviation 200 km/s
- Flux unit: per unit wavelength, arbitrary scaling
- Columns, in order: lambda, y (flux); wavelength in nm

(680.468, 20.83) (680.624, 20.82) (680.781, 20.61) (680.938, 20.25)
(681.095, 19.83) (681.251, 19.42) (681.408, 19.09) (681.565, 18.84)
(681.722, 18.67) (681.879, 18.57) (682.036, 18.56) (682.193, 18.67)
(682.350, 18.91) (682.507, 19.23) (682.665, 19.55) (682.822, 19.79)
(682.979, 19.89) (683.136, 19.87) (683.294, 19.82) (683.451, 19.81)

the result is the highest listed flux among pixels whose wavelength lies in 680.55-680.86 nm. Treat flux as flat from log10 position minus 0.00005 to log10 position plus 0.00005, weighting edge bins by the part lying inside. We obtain 20.82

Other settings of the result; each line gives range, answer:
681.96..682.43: 18.91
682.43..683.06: 19.89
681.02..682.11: 19.83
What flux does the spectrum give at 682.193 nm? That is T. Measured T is 18.67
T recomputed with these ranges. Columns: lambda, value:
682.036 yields 18.56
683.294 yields 19.82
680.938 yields 20.25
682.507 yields 19.23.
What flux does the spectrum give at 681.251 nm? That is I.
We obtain 19.42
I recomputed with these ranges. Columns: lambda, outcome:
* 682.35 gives 18.91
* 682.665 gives 19.55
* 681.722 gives 18.67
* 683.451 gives 19.81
